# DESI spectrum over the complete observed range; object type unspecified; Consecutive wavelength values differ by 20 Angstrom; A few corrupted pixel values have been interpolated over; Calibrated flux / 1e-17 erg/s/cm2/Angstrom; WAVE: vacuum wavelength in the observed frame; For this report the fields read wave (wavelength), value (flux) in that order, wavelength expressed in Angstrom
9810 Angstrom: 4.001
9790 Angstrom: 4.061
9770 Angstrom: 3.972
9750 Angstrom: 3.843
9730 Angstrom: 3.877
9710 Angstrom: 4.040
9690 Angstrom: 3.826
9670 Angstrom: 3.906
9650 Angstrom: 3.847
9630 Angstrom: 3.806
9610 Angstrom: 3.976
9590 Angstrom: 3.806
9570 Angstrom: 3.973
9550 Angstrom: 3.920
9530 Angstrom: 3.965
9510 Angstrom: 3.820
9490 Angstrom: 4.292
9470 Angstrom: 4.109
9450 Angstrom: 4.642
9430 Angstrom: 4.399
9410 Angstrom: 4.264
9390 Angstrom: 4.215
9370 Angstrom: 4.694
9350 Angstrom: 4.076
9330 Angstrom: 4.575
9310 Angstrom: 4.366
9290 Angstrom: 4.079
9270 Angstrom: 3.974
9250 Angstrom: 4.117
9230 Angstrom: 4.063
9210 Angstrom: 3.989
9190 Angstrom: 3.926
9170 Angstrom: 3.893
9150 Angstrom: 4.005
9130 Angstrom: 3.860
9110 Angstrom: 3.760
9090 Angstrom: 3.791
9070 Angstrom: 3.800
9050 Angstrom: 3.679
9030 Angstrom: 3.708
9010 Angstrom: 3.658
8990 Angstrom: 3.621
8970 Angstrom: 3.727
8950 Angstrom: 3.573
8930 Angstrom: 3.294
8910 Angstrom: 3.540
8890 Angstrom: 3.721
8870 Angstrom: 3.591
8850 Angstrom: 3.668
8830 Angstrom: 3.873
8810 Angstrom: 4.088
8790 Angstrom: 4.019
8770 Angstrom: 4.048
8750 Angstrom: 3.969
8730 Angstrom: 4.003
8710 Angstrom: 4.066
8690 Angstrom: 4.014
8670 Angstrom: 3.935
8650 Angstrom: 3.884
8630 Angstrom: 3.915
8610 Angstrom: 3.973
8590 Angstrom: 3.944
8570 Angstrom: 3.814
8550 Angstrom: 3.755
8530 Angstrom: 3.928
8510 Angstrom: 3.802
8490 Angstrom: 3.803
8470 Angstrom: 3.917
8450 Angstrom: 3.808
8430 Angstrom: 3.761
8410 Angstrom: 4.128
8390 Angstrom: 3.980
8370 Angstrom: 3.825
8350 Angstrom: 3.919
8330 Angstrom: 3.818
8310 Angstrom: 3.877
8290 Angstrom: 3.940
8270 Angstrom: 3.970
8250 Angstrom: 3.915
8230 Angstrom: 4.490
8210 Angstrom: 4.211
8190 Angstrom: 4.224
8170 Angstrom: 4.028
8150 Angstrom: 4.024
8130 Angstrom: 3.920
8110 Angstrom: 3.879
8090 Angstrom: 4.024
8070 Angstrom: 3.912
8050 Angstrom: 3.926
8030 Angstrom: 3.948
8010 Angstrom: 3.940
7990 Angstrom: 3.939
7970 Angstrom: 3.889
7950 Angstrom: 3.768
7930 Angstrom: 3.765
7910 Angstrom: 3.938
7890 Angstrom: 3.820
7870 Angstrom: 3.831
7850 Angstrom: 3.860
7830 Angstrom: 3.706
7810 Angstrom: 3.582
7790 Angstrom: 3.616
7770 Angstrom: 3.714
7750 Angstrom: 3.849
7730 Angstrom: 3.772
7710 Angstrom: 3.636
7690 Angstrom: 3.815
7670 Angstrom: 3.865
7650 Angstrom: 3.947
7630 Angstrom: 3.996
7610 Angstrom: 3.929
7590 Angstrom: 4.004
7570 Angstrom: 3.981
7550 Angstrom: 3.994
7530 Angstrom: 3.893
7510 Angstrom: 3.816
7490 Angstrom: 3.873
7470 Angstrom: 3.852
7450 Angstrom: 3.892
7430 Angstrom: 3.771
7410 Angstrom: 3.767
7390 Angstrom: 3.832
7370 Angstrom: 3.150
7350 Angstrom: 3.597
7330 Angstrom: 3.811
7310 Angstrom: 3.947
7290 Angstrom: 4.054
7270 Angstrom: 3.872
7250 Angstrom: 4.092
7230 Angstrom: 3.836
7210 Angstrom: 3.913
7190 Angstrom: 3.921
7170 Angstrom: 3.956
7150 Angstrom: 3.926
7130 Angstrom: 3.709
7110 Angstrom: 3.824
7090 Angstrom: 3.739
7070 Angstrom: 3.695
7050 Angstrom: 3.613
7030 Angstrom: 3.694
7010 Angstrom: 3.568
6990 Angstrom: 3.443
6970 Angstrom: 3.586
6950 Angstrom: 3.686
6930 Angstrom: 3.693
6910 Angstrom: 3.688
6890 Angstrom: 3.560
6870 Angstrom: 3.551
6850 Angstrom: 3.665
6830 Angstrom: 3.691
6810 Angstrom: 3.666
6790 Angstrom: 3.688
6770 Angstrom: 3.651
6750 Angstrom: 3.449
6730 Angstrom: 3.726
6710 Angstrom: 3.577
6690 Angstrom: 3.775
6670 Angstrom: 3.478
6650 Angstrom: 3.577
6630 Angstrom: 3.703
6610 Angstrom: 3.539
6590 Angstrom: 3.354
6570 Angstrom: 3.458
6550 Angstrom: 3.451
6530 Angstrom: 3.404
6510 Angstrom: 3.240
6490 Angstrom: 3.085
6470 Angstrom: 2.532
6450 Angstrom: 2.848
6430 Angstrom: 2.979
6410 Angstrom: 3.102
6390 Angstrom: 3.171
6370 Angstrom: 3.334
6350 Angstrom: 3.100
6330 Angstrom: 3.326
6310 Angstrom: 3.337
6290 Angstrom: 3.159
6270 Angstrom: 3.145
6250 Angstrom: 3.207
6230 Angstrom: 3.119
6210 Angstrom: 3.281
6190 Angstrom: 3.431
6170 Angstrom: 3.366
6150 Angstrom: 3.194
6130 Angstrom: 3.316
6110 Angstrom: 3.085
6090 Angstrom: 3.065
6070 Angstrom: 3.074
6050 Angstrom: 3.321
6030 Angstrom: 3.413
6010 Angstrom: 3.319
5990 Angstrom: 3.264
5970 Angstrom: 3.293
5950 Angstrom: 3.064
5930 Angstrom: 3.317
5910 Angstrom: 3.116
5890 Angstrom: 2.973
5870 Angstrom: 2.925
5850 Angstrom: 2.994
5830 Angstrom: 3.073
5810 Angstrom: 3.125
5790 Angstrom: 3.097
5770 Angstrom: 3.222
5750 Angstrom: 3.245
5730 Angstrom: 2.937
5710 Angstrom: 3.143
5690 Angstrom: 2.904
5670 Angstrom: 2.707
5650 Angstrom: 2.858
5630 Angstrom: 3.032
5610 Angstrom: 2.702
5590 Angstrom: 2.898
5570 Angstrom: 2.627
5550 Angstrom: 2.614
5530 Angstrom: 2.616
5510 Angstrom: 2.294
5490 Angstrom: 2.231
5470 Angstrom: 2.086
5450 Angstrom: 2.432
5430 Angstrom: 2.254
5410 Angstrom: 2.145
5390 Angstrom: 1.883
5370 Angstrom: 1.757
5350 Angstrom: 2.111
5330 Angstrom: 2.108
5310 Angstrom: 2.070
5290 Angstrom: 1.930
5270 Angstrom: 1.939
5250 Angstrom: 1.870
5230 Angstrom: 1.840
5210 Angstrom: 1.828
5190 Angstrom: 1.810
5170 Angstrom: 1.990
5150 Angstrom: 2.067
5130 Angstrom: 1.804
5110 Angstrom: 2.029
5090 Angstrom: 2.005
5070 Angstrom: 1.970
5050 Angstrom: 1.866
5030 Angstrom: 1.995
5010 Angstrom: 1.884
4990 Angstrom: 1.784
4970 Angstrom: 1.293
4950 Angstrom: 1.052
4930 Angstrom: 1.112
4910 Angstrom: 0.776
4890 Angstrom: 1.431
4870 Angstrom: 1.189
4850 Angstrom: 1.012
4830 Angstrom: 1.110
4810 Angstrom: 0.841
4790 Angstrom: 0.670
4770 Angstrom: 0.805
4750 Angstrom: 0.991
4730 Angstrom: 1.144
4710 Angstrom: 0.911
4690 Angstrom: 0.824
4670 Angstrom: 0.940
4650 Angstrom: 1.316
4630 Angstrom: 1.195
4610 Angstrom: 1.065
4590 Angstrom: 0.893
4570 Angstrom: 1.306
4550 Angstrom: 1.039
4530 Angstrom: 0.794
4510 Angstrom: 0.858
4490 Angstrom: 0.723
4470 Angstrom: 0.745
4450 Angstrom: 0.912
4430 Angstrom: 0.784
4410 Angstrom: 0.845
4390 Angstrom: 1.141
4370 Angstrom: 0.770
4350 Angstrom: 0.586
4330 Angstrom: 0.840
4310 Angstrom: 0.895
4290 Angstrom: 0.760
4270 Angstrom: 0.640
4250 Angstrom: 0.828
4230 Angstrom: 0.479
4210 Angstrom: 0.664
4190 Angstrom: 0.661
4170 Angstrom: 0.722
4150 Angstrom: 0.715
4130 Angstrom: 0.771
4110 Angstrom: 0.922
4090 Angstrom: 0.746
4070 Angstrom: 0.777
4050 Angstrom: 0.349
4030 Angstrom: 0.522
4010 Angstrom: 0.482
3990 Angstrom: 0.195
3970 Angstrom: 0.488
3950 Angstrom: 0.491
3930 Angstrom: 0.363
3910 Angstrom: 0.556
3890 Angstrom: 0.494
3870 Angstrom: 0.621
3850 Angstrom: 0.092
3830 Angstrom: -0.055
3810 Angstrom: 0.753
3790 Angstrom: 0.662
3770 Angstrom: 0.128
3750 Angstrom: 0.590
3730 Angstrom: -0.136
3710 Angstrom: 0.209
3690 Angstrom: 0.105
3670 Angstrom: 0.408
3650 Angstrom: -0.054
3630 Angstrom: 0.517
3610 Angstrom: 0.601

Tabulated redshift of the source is 0.249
